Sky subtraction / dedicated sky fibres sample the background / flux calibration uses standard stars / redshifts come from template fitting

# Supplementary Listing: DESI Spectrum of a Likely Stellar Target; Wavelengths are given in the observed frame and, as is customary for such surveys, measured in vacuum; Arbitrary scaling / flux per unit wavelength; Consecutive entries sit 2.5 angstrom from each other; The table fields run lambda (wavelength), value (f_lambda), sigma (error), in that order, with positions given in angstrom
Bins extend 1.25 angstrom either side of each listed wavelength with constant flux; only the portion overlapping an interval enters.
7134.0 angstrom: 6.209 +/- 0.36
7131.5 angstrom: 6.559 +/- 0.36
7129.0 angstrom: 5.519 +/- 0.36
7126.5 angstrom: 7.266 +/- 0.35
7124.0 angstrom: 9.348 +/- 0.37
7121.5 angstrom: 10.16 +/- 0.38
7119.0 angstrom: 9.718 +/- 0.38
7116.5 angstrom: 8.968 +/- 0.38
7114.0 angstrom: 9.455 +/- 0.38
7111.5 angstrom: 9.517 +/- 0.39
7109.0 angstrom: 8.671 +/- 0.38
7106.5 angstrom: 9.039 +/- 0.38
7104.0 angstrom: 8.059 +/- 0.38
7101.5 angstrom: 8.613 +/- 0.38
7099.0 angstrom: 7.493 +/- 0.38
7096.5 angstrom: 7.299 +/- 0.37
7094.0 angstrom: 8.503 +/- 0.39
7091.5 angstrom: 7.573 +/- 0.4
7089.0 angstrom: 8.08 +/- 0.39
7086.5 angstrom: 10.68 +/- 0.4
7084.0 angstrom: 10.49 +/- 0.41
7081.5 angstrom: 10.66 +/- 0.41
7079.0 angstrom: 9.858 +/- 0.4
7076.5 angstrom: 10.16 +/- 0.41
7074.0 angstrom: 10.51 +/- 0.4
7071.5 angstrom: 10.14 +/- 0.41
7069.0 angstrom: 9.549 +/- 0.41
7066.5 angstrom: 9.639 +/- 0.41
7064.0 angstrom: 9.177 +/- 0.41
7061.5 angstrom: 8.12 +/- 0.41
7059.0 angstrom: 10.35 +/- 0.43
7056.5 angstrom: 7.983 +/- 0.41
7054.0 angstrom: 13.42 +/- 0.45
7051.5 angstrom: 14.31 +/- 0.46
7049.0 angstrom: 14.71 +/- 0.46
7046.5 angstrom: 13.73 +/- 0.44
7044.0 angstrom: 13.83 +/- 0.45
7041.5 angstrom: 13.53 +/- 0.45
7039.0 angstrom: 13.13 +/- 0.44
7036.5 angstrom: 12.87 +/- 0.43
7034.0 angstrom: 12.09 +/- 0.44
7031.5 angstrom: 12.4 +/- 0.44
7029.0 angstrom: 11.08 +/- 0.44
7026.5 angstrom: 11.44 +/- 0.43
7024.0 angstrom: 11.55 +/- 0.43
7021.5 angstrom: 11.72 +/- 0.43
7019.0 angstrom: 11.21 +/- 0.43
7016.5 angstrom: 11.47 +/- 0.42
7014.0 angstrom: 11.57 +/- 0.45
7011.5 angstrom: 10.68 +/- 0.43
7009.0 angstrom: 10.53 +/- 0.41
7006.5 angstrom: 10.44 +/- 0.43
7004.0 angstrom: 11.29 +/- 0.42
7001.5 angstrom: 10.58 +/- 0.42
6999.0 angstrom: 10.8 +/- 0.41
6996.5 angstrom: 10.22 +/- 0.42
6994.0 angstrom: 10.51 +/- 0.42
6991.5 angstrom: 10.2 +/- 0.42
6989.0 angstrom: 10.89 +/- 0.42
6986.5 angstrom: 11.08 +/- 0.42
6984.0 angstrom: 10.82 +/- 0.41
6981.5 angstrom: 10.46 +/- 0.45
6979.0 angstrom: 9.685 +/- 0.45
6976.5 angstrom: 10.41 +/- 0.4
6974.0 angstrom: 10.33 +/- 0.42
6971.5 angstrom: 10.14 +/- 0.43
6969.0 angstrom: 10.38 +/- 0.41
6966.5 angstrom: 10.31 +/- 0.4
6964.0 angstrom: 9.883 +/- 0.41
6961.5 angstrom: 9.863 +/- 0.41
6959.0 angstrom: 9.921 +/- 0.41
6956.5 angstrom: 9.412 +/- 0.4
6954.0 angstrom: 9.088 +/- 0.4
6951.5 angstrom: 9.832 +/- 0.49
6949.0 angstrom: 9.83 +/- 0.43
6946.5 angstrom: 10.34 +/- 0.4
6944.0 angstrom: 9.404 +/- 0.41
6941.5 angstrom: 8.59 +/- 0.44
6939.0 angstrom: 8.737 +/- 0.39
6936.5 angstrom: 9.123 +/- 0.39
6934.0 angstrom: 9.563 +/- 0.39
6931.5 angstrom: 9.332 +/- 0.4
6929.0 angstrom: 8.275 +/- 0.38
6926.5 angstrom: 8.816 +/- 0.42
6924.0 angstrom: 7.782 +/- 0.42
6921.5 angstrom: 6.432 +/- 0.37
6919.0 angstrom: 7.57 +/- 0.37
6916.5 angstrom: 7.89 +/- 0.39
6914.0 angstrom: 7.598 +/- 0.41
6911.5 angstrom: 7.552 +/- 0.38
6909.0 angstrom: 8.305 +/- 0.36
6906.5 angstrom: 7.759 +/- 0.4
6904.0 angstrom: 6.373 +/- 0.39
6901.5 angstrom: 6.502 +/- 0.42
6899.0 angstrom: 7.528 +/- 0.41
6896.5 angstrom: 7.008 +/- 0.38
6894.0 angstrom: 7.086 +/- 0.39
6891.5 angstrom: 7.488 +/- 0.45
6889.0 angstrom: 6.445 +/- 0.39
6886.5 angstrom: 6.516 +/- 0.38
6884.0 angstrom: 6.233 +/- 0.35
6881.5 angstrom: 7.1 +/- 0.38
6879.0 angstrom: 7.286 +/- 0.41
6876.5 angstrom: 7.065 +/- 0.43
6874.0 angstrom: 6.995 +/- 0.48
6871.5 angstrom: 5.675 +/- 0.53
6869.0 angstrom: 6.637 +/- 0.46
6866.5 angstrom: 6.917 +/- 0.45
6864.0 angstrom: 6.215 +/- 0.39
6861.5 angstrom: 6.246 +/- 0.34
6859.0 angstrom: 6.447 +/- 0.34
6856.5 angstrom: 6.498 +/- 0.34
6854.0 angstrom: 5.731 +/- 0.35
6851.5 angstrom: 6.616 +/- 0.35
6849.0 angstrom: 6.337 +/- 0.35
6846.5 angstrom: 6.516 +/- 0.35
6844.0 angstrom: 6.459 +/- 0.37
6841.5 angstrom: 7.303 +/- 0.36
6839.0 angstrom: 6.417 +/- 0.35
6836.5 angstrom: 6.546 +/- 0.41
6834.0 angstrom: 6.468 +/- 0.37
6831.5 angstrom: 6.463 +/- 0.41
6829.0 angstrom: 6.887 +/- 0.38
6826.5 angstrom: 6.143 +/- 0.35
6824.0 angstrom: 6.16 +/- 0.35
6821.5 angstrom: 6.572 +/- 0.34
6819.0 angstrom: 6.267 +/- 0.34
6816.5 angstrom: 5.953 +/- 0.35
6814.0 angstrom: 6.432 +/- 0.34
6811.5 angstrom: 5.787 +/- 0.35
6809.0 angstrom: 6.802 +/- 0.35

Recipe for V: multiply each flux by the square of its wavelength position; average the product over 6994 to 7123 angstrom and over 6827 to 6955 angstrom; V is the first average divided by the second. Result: 1.49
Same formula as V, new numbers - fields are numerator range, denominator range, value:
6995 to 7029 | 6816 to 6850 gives 1.79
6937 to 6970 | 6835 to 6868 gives 1.53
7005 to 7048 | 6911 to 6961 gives 1.40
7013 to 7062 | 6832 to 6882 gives 1.94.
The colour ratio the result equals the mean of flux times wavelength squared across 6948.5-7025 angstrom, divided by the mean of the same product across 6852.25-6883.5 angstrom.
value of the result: 1.66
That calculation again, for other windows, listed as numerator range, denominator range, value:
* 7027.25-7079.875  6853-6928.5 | 1.71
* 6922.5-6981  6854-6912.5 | 1.42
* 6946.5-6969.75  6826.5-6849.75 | 1.55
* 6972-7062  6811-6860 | 1.87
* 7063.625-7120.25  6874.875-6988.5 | 1.12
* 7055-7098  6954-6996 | 0.94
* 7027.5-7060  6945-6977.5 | 1.29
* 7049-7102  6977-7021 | 0.93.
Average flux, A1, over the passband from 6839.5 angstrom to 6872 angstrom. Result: 6.45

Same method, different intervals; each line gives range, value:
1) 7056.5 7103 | 9.23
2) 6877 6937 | 7.54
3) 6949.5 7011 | 10.3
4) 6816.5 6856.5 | 6.44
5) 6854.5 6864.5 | 6.32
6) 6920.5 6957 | 8.98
